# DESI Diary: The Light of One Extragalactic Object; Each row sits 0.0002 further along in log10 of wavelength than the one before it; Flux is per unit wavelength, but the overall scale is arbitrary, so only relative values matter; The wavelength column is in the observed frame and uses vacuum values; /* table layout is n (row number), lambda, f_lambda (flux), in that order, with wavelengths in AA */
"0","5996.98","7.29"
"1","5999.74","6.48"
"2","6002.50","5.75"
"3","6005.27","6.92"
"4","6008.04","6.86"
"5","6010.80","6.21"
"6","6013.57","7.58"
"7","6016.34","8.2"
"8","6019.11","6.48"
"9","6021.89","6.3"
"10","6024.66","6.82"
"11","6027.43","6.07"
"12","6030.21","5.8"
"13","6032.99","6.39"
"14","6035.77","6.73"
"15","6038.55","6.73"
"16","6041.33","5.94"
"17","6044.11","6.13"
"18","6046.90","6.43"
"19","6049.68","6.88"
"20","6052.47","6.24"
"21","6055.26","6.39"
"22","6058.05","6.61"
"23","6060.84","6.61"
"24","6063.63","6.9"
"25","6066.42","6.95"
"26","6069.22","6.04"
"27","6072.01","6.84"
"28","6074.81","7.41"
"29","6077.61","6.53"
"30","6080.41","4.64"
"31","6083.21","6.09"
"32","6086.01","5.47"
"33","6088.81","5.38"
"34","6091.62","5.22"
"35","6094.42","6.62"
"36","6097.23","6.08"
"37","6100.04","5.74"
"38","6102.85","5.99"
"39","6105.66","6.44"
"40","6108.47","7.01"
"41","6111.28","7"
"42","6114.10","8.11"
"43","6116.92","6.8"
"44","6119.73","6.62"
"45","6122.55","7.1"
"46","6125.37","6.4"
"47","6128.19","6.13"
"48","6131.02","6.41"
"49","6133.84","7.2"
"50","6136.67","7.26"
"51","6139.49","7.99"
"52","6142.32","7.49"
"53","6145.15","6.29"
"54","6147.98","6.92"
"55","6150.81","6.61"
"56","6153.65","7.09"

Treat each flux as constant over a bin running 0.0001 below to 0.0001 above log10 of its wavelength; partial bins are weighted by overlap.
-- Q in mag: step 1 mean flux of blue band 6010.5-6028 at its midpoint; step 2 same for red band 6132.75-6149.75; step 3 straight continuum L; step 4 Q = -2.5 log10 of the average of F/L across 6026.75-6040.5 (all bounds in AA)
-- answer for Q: 0.09 mag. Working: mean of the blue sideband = 6.88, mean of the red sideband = 7.18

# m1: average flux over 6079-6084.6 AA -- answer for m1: 5.37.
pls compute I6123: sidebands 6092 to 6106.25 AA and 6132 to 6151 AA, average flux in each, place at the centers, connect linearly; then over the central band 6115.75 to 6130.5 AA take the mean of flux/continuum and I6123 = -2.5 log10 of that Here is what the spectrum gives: 0.01 mag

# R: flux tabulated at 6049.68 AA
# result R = 6.88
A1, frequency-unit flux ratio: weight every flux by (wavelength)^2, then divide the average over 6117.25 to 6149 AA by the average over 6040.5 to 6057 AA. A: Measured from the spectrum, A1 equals 1.12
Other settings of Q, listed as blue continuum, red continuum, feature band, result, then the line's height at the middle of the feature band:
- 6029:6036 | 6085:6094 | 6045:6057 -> -0.082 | 6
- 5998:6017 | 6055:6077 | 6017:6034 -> 0.066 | 6.79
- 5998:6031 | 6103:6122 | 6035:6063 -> 0.045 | 6.75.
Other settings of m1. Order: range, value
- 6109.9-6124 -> 7.12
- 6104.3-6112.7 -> 6.82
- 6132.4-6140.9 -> 7.48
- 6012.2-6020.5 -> 7.42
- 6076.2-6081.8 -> 5.59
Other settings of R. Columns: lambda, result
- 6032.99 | 6.39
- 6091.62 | 5.22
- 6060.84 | 6.61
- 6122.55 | 7.1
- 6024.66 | 6.82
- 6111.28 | 7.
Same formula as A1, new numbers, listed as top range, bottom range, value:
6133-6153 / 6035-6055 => 1.14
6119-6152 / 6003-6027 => 1.05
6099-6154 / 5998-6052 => 1.08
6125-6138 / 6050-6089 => 1.08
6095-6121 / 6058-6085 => 1.04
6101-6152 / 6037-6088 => 1.10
